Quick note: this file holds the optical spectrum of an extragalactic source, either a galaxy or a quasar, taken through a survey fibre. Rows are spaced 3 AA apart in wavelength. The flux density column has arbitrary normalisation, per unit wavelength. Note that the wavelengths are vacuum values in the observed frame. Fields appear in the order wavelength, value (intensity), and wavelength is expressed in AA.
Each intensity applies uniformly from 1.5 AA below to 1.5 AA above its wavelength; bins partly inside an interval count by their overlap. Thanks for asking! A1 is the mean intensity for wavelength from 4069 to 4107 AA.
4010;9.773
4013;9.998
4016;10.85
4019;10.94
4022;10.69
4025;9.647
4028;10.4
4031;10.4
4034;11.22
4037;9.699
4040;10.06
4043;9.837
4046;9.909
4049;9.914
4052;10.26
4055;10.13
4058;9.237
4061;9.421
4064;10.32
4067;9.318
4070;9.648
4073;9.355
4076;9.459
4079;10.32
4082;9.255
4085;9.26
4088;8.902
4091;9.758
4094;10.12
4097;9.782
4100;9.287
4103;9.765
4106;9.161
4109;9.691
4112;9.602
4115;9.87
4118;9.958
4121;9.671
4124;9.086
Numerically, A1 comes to 9.55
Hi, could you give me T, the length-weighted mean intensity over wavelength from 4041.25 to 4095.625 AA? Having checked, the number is 9.69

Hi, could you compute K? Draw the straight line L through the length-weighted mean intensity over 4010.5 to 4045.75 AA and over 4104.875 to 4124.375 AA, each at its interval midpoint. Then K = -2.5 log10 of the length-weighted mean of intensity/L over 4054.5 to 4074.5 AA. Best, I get 0.05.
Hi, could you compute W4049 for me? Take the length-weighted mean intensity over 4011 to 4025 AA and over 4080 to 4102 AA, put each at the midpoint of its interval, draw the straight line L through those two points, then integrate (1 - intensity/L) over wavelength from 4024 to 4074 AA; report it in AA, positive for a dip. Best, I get 0.7 AA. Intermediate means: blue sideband 10.5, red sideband 9.51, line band 9.94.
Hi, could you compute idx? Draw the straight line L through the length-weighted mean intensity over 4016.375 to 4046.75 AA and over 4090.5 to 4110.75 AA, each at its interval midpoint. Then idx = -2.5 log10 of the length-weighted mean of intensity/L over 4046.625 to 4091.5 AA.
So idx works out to 0.03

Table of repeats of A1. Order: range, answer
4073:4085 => 9.59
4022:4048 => 10.2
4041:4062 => 9.83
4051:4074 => 9.71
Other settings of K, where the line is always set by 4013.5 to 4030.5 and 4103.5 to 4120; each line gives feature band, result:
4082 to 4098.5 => 0.04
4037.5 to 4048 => 0.04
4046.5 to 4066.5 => 0.03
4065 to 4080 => 0.04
